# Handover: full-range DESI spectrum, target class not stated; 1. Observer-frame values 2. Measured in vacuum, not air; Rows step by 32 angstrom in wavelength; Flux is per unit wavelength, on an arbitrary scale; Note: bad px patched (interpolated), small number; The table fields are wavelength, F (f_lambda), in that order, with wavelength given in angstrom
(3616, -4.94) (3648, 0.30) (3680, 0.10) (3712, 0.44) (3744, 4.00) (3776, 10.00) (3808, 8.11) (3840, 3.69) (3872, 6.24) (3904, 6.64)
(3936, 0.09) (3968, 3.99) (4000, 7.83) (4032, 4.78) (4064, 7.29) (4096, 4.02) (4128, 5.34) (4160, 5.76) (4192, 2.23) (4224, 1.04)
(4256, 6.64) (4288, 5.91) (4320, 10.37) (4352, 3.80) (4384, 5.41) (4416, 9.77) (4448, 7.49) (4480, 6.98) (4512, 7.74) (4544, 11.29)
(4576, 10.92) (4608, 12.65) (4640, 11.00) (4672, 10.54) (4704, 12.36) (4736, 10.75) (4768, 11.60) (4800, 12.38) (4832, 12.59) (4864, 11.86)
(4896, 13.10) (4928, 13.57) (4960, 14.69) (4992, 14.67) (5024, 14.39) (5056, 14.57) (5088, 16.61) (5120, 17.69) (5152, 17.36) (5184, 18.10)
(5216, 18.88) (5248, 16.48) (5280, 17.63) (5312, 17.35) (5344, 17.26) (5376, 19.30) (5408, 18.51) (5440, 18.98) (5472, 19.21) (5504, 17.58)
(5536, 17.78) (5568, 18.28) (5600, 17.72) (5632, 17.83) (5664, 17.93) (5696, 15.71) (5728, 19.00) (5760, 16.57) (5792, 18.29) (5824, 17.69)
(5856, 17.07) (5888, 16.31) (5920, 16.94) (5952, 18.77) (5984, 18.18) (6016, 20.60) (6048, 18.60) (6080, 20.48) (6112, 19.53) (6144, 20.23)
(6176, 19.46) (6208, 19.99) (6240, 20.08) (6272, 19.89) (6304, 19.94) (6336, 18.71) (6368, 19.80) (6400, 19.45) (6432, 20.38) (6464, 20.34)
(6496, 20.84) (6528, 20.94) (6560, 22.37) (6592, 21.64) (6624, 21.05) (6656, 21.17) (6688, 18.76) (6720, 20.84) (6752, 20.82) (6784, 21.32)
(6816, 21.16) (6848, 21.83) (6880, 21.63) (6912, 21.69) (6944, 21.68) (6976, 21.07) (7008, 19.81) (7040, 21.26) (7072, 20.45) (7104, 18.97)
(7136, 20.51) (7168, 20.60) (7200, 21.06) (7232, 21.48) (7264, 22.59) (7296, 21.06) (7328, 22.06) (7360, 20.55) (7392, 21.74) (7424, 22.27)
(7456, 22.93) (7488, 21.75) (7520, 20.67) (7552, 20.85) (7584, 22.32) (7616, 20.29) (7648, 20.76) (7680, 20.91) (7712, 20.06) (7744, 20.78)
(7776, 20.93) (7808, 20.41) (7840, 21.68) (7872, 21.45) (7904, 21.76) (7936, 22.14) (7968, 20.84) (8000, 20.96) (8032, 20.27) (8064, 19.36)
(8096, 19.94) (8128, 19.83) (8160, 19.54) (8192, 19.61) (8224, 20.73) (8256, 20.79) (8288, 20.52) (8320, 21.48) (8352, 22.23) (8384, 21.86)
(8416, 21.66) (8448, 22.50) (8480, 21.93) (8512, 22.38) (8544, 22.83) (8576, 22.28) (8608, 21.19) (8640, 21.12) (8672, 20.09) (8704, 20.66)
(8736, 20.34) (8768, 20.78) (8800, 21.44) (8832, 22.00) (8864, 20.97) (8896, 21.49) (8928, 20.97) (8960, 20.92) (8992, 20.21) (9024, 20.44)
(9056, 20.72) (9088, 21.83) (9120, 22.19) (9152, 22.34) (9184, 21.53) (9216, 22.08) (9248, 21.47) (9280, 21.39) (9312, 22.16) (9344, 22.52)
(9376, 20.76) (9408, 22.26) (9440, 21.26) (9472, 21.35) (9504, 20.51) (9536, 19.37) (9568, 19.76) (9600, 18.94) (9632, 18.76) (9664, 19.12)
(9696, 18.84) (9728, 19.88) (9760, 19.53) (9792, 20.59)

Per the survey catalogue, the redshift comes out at 0.13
